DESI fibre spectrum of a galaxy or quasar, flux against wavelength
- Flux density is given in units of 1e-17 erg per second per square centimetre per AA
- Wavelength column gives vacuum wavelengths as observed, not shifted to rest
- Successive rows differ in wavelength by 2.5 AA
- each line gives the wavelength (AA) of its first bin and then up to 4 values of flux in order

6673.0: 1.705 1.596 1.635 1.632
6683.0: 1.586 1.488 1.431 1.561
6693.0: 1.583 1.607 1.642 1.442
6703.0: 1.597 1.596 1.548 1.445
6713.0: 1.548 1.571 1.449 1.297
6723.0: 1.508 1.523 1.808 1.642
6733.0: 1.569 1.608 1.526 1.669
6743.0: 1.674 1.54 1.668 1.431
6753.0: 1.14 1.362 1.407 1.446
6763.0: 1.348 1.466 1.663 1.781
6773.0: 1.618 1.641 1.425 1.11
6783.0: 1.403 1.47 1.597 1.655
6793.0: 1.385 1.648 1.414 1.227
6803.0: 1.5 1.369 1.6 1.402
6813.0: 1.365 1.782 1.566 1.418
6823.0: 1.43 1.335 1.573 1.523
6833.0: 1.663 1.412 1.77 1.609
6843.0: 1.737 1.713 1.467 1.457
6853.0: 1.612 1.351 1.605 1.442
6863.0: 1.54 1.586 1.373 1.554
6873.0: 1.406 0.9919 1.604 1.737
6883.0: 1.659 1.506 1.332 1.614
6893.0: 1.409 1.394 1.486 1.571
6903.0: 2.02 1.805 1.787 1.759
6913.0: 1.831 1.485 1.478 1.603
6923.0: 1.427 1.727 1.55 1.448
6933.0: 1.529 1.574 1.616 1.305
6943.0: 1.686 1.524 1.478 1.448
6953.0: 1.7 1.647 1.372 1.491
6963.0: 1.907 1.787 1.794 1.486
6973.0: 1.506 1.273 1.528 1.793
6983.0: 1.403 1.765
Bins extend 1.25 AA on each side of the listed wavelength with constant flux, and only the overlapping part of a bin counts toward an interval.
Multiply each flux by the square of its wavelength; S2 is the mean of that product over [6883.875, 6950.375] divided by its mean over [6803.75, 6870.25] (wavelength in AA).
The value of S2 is 1.05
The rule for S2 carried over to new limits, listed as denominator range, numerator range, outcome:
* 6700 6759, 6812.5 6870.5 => 1.04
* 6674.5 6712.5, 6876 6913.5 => 1.10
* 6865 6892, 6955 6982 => 1.10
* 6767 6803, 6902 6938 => 1.14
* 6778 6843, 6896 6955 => 1.11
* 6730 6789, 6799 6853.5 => 1.03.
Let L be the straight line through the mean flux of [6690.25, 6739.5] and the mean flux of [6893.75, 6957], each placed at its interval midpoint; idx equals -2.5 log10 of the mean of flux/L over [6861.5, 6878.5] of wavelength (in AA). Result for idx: 0.111 mag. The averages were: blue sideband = 1.55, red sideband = 1.59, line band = 1.43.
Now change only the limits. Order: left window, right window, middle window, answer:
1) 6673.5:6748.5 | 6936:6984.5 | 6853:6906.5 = 0.030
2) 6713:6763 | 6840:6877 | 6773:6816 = 0.026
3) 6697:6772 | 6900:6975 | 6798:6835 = 0.060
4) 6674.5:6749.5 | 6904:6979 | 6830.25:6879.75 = 0.039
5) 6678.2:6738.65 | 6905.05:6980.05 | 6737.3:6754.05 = 0.022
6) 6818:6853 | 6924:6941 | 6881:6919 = -0.046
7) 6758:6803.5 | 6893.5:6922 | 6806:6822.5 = 0.013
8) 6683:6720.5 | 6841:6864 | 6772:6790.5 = 0.045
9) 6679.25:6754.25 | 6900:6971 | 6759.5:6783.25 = 0.048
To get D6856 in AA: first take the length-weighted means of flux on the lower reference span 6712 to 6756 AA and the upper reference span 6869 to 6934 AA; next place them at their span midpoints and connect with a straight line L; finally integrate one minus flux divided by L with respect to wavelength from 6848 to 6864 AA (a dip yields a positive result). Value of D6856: 0.6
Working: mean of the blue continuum 1.53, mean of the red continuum 1.57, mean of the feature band 1.5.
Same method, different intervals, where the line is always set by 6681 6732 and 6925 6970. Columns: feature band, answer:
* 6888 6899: 0.81 AA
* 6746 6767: 1.85 AA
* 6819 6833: 0.79 AA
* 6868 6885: 0.96 AA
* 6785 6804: 0.87 AA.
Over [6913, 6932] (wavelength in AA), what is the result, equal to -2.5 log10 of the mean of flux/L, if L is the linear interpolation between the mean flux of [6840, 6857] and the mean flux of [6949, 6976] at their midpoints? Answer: 0.02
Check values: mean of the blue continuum 1.56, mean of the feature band 1.55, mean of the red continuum 1.59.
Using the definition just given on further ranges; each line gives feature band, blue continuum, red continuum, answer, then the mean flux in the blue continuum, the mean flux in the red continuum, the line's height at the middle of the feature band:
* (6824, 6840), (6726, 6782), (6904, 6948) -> 0.006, 1.52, 1.6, 1.56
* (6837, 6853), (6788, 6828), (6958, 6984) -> -0.082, 1.48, 1.59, 1.5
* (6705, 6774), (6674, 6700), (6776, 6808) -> -0.015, 1.57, 1.44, 1.51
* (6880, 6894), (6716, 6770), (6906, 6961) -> 0.016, 1.52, 1.57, 1.56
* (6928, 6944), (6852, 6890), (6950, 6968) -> 0.052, 1.49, 1.64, 1.6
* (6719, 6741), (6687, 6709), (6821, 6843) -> -0.009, 1.56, 1.55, 1.56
